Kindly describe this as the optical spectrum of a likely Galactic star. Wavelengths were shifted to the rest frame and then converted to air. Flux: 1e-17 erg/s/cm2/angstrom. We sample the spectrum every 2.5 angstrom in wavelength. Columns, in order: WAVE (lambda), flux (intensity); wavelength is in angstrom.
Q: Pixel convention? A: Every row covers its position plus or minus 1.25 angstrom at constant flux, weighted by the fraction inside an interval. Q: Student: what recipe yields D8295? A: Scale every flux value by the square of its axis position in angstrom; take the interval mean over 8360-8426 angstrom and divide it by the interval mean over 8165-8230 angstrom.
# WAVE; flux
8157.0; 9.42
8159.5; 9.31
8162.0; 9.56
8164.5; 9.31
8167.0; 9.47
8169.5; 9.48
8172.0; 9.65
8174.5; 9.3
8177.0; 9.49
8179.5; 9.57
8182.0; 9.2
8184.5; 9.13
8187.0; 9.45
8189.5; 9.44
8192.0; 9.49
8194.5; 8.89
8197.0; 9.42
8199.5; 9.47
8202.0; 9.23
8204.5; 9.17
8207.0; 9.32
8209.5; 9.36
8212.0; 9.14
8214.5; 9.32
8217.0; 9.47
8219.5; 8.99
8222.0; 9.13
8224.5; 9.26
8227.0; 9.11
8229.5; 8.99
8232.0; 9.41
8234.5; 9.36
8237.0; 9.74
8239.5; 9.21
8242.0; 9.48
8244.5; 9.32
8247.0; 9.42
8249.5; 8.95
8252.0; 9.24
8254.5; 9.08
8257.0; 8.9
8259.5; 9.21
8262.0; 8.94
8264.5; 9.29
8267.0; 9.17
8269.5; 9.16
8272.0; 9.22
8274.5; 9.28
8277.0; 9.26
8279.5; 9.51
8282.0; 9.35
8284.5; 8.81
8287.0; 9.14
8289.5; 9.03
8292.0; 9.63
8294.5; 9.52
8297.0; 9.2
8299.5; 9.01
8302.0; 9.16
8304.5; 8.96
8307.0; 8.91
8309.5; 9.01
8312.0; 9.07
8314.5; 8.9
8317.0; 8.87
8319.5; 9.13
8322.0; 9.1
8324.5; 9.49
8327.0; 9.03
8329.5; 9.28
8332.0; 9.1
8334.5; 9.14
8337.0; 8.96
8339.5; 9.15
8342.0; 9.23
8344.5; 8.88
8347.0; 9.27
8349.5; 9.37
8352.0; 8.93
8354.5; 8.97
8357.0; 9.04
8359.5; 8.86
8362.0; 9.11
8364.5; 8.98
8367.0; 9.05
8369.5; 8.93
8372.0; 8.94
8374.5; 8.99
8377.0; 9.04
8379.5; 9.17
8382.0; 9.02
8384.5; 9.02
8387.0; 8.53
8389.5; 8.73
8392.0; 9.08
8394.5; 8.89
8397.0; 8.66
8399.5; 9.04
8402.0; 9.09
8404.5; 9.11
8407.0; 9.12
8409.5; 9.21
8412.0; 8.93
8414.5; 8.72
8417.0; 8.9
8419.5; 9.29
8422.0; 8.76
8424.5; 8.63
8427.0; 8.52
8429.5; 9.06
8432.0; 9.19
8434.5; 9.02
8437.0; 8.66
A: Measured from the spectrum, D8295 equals 1.0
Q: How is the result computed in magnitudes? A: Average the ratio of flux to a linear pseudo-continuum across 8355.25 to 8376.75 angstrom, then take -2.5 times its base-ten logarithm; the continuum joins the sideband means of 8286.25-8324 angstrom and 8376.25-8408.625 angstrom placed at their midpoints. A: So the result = 0.002 mag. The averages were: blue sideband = 9.12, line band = 8.99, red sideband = 8.96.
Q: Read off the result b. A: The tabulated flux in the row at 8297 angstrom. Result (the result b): 9.2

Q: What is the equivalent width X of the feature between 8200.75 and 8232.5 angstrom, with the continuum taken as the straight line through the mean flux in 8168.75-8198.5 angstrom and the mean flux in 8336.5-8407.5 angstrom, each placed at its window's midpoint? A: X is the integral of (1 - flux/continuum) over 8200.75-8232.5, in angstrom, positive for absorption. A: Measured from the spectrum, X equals 0.3 angstrom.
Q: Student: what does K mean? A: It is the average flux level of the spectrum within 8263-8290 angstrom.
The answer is 9.2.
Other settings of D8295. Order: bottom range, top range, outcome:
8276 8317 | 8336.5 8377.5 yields 1.00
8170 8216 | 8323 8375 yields 1.01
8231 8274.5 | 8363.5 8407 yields 1.00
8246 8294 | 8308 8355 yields 1.00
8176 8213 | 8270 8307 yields 1.01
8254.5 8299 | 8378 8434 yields 1.00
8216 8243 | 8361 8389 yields 1.00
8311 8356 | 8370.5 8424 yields 1.00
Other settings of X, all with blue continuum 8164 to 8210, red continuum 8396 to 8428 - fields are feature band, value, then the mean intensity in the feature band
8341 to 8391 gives 0.1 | 9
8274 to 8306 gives -0.2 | 9.22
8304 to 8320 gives 0.3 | 8.97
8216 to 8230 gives 0.2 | 9.16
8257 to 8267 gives 0.1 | 9.12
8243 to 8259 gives 0.1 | 9.16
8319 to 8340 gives -0.2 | 9.15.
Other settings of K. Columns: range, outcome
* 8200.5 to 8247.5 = 9.28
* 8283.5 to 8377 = 9.09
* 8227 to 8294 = 9.24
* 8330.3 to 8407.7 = 9.01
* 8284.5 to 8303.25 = 9.21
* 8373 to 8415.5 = 8.96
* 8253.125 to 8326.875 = 9.15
